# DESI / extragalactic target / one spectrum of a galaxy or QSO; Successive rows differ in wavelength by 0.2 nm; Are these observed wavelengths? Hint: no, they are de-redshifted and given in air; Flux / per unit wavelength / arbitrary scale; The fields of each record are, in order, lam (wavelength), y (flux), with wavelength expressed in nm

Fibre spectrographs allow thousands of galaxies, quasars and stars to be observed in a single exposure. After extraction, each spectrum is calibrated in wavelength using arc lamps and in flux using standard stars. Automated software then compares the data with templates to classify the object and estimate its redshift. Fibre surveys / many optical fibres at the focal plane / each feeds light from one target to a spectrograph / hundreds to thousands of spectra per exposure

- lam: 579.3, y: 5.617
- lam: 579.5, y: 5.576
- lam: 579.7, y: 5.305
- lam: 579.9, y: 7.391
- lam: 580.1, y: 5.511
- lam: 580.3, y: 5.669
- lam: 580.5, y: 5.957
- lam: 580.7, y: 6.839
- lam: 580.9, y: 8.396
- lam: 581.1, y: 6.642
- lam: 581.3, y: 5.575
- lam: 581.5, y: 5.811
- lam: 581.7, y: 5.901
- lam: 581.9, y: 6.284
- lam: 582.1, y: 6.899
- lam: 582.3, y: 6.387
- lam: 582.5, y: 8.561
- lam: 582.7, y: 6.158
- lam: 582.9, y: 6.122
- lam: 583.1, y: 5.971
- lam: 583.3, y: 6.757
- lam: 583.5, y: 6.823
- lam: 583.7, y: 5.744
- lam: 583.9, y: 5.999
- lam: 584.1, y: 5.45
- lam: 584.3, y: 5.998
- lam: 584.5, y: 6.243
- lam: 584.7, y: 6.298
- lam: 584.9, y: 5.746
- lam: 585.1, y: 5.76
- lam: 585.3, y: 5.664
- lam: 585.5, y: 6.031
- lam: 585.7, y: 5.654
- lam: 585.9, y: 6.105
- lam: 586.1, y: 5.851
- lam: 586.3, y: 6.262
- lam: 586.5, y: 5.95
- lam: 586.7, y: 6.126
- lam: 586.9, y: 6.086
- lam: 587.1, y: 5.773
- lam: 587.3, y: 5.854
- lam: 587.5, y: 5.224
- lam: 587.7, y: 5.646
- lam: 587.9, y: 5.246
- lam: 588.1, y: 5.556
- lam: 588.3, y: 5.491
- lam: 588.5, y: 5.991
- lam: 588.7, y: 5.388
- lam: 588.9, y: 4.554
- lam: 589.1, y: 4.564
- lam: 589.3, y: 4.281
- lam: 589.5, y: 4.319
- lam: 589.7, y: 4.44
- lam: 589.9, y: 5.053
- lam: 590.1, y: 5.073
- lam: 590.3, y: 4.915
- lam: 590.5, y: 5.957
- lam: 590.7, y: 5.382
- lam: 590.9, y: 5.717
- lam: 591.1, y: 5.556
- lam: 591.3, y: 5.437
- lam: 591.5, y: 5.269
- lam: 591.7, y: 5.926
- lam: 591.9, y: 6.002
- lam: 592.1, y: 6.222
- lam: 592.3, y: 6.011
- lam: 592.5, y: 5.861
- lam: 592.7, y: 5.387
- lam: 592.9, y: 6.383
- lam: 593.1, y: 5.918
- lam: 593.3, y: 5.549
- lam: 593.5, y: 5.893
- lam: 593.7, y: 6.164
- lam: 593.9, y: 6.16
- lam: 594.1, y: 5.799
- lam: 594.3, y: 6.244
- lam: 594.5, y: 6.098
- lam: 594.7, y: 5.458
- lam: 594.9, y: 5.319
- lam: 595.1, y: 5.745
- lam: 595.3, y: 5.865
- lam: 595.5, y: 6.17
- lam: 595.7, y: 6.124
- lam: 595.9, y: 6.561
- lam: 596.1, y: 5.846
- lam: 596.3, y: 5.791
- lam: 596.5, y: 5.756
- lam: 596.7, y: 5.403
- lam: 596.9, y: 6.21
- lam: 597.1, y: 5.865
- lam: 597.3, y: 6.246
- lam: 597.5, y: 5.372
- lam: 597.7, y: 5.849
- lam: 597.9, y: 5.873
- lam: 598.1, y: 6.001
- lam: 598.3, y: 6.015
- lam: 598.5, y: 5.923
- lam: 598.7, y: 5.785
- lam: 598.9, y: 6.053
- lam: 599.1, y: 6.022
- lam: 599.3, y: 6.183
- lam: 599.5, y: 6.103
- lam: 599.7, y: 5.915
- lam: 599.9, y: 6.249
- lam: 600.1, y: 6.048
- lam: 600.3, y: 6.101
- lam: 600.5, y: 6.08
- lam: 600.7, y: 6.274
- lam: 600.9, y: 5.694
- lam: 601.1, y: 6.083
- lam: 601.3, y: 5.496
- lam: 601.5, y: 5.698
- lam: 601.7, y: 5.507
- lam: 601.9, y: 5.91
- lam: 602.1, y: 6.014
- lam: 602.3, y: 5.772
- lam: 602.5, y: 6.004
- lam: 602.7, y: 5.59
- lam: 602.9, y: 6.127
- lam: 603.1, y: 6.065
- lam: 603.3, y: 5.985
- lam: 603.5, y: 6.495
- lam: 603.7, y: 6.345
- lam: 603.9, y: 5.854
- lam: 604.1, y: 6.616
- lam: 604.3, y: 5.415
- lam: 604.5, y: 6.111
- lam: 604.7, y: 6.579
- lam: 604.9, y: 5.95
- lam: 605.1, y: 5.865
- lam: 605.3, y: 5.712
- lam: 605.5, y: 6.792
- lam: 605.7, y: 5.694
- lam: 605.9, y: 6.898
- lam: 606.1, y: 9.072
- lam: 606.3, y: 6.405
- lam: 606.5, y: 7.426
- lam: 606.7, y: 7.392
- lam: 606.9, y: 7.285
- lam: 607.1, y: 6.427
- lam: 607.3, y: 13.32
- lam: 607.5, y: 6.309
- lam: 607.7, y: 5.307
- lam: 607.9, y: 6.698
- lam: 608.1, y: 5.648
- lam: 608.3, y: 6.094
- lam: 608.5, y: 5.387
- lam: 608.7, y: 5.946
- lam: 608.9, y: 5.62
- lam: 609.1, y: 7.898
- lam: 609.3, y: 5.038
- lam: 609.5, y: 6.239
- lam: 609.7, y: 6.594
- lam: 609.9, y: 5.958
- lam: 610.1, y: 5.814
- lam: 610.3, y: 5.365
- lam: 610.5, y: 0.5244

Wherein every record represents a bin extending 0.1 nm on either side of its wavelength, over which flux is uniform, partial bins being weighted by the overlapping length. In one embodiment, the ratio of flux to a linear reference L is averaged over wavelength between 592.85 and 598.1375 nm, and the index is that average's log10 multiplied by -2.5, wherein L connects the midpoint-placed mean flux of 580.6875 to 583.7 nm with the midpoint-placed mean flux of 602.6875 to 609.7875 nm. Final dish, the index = 0.11 mag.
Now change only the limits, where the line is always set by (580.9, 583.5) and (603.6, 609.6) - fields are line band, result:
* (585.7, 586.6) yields 0.091 mag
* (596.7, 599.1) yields 0.113 mag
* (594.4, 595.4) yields 0.151 mag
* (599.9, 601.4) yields 0.100 mag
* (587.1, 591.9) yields 0.231 mag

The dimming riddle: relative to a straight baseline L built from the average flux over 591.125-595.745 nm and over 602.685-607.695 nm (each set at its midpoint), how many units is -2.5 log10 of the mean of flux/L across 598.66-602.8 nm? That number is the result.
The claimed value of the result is 0.08 mag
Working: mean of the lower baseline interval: 5.86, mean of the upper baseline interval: 6.7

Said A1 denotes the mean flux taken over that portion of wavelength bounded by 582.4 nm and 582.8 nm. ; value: 7.36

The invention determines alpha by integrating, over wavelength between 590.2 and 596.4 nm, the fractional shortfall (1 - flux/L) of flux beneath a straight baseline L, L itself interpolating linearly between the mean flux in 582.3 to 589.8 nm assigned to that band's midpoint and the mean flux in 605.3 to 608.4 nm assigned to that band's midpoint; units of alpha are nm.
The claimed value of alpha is 0.40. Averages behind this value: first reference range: 5.78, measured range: 5.83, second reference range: 7.07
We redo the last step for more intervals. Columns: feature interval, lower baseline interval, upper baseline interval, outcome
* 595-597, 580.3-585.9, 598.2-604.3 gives 0.04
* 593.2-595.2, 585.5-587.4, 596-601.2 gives 0.04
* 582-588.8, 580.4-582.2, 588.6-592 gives -0.16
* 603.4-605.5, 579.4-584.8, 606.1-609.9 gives 0.18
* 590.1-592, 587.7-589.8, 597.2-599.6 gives -0.11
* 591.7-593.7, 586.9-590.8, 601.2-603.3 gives -0.20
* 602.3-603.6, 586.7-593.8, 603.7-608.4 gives 0.09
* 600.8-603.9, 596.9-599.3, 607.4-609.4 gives 0.02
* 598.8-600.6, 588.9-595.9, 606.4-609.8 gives 0.01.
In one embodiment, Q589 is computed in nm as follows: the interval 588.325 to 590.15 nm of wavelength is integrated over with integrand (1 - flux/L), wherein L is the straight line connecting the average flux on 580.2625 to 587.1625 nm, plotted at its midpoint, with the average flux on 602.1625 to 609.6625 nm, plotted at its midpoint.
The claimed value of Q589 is 0.41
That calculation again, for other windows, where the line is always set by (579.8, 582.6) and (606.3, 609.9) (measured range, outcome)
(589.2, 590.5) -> 0.360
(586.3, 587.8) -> 0.171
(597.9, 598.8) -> 0.099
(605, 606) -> 0.075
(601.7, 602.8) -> 0.140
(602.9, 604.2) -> 0.091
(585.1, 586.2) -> 0.122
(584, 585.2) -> 0.121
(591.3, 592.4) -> 0.129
